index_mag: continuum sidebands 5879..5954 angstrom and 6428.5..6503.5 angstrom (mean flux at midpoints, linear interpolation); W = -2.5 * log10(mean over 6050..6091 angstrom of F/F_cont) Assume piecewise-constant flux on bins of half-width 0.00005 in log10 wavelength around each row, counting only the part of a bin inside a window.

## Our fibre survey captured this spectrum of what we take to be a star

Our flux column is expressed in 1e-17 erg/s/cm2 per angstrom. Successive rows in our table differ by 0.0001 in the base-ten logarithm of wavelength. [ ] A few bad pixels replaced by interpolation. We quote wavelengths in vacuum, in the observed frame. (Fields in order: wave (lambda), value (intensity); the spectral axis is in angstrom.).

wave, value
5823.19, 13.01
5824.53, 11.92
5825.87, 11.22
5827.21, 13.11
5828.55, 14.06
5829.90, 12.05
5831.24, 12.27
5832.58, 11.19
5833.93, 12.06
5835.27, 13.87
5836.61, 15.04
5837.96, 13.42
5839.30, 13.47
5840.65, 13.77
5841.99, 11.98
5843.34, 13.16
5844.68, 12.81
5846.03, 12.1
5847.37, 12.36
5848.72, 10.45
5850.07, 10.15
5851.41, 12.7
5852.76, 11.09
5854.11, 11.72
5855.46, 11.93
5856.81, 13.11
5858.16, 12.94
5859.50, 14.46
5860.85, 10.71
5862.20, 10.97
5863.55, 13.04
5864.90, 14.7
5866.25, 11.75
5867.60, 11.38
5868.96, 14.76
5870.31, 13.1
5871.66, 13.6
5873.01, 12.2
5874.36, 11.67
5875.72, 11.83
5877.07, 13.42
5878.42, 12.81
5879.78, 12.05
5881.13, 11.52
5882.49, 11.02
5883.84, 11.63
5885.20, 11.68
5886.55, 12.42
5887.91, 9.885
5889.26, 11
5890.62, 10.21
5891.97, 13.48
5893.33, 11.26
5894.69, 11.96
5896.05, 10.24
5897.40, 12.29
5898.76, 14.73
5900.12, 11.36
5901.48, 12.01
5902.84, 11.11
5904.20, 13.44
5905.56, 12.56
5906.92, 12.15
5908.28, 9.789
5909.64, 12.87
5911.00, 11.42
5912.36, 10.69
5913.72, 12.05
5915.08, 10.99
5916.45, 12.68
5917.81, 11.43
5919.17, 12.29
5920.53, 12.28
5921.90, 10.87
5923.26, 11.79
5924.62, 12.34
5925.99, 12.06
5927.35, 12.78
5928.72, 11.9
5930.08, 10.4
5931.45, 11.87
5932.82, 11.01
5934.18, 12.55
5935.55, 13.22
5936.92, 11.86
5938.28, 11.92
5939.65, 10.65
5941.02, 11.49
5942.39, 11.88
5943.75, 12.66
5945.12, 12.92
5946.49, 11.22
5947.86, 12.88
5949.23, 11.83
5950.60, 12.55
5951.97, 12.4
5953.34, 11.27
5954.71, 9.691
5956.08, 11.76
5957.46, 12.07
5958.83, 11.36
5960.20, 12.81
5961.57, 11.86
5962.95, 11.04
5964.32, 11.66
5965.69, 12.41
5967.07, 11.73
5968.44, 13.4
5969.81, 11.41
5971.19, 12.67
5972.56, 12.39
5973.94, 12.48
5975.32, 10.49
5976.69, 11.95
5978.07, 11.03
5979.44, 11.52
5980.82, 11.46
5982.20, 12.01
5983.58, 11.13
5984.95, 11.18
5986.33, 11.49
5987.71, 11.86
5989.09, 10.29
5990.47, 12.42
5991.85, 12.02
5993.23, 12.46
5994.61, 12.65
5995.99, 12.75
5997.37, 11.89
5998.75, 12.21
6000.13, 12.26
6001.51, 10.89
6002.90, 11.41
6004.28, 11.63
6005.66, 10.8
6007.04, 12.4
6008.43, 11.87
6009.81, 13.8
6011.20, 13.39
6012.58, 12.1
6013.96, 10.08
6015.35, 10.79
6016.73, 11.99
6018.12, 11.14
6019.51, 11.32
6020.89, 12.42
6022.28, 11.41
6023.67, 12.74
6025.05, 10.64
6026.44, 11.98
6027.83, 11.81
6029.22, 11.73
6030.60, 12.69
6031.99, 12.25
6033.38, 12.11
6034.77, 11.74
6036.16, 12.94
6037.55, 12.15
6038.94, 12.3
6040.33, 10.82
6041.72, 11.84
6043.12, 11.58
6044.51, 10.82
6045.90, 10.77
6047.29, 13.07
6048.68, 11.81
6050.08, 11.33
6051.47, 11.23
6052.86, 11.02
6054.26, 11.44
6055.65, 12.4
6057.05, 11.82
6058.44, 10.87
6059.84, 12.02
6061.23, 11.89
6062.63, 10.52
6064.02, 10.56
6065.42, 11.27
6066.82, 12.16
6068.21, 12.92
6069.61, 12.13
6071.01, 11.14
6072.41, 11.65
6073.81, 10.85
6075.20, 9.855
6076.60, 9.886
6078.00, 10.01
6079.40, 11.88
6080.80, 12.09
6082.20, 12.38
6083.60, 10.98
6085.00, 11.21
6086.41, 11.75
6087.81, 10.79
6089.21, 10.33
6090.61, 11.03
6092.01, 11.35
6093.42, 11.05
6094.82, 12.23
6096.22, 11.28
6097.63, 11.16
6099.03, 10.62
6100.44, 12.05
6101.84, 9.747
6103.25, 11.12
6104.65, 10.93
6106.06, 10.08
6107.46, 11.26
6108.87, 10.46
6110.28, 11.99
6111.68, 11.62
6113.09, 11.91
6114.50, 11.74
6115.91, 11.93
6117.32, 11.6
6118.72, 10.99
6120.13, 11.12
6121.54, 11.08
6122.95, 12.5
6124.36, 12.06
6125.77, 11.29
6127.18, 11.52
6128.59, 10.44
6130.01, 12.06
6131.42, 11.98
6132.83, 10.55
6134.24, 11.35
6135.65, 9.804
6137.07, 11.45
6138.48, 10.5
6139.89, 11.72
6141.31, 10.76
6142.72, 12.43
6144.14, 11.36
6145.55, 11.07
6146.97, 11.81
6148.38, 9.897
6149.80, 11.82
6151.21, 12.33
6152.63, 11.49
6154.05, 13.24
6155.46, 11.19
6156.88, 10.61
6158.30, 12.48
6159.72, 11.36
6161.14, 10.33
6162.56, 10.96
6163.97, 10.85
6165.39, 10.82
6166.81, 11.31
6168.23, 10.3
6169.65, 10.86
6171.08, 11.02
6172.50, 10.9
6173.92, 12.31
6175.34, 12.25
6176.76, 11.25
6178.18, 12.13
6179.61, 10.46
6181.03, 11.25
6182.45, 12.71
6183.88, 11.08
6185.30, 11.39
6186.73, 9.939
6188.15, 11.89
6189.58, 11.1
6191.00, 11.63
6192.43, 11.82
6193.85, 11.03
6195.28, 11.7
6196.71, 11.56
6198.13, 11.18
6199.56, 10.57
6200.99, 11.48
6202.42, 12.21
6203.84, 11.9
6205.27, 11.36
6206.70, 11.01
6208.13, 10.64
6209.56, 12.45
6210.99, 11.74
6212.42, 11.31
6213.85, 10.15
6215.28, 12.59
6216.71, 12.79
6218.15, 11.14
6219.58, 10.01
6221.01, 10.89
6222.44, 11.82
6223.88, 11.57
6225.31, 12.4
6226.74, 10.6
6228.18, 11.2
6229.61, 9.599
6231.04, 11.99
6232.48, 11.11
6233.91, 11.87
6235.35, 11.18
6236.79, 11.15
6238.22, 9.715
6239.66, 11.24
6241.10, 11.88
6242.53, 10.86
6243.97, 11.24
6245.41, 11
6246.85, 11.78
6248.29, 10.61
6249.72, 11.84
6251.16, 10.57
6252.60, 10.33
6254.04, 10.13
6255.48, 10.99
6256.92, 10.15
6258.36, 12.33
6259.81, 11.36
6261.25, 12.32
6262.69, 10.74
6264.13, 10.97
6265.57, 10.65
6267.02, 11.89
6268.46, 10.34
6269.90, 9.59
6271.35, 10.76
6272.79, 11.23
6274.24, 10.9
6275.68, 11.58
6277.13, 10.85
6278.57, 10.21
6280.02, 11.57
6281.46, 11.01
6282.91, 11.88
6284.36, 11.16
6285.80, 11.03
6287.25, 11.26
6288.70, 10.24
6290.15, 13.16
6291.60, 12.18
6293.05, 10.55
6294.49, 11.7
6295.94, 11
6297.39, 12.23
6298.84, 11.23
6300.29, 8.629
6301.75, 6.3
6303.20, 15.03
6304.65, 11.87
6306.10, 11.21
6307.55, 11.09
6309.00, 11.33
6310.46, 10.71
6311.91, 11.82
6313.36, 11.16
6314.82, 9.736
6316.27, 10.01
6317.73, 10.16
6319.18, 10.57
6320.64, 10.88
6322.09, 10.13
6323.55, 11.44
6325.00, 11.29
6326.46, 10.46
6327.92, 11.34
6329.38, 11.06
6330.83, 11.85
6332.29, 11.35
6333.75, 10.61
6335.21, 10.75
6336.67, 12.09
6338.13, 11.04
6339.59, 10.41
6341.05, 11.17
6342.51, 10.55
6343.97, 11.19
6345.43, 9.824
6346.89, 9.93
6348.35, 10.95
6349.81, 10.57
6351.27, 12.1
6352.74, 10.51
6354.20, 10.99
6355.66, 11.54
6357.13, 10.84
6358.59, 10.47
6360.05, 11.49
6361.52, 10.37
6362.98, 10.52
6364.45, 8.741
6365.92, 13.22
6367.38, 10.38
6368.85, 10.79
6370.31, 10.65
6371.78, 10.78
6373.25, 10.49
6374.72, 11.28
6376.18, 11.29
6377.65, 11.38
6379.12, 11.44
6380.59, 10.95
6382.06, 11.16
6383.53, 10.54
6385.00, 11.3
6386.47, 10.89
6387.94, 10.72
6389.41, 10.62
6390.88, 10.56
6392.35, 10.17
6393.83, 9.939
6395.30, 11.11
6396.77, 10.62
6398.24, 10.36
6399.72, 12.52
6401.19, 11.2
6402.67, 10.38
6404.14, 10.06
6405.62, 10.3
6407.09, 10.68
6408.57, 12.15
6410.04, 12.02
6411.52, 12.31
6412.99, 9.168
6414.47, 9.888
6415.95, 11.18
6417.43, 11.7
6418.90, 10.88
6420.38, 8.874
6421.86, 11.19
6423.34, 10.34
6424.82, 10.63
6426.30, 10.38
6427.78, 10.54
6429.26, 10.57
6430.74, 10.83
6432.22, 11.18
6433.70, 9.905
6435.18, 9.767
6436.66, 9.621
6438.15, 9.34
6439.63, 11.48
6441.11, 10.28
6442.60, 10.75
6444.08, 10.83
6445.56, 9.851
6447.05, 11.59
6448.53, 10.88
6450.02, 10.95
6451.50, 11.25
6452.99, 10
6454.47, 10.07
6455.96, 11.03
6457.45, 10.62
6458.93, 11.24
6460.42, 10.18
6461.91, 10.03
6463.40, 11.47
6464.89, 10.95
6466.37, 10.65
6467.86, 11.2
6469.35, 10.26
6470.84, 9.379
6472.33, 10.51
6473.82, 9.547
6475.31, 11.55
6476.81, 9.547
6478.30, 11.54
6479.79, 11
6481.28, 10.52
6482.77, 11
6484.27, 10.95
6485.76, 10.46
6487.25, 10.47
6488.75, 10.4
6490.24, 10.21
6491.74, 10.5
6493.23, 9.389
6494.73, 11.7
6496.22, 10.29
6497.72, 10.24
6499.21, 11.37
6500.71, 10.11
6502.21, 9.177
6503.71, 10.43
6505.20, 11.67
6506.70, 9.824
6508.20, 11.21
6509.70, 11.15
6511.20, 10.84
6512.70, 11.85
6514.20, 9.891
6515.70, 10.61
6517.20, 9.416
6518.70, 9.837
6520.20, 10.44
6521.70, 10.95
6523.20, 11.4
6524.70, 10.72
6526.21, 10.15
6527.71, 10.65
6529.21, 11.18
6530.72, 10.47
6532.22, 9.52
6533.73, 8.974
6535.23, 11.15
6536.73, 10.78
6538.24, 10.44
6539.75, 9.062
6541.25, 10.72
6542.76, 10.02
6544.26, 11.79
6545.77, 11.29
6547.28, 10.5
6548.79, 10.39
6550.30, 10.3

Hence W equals 0.01 mag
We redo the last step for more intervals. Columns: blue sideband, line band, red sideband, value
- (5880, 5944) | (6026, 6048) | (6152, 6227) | -0.03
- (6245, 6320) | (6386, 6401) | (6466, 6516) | 0.00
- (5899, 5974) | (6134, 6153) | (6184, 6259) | 0.02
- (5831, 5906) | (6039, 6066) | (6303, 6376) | 0.03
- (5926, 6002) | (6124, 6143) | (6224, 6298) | 0.02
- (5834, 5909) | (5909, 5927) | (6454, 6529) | 0.03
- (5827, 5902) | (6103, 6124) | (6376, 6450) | 0.02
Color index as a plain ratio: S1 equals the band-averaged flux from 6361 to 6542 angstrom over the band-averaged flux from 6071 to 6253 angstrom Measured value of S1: 0.94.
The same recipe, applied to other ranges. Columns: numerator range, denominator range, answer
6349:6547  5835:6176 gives 0.91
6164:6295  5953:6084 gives 0.96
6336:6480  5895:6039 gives 0.90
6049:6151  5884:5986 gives 0.96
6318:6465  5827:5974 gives 0.89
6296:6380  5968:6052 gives 0.92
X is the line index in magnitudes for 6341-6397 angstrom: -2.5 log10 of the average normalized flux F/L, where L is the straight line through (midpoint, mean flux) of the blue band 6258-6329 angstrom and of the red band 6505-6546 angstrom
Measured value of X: 0.01 mag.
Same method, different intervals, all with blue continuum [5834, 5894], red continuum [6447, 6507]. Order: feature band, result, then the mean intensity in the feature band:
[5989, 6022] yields 0.003 mag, 11.9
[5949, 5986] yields 0.025 mag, 11.8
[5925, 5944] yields 0.024 mag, 11.9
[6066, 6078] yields 0.046 mag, 11.2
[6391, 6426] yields 0.002 mag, 10.8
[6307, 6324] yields 0.031 mag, 10.7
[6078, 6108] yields 0.048 mag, 11.2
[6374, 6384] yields -0.030 mag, 11.2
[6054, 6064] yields 0.025 mag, 11.5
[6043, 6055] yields 0.032 mag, 11.5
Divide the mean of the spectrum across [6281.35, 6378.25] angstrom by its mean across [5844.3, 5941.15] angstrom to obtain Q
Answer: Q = 0.9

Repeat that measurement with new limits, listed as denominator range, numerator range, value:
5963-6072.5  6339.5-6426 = 0.92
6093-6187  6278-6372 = 0.97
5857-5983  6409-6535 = 0.88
